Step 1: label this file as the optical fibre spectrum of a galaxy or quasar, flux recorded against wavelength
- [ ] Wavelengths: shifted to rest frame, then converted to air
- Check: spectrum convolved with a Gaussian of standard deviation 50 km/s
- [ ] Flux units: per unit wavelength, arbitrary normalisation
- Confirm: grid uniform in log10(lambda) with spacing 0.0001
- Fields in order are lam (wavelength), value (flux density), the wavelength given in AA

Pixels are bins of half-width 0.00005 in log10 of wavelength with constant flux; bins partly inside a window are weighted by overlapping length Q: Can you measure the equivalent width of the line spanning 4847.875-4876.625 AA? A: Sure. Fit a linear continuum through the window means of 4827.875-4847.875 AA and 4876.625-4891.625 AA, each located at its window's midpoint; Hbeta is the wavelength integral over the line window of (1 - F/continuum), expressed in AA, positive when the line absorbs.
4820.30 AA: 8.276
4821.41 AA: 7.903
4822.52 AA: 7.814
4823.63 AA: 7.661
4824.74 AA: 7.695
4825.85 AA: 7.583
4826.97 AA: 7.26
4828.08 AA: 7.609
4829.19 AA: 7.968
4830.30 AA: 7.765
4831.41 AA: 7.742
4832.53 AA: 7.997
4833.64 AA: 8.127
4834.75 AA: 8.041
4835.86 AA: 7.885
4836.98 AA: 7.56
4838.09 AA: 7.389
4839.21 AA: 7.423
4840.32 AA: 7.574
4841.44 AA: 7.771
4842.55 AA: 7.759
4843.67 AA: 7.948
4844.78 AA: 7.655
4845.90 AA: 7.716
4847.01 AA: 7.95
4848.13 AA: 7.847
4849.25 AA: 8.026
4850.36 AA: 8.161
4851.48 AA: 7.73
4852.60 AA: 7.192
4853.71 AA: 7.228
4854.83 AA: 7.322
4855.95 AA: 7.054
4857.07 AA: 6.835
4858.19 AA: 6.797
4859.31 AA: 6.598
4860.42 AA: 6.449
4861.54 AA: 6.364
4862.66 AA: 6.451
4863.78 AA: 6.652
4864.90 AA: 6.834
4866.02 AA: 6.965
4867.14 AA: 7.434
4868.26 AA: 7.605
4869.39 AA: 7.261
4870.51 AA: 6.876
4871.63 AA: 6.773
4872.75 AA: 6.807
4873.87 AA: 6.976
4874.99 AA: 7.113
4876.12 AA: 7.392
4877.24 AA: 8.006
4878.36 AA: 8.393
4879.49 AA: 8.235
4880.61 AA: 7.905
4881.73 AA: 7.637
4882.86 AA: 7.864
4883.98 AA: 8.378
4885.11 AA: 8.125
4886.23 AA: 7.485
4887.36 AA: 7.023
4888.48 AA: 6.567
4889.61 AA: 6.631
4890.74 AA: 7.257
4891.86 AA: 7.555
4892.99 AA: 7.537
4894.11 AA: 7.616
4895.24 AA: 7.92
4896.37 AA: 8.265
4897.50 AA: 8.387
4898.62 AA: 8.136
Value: 2.3 AA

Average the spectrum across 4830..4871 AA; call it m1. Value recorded 7.4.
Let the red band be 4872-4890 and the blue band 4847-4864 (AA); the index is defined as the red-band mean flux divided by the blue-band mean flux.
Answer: 1.05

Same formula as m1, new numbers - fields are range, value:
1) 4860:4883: 7.23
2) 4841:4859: 7.55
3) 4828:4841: 7.76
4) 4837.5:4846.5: 7.66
